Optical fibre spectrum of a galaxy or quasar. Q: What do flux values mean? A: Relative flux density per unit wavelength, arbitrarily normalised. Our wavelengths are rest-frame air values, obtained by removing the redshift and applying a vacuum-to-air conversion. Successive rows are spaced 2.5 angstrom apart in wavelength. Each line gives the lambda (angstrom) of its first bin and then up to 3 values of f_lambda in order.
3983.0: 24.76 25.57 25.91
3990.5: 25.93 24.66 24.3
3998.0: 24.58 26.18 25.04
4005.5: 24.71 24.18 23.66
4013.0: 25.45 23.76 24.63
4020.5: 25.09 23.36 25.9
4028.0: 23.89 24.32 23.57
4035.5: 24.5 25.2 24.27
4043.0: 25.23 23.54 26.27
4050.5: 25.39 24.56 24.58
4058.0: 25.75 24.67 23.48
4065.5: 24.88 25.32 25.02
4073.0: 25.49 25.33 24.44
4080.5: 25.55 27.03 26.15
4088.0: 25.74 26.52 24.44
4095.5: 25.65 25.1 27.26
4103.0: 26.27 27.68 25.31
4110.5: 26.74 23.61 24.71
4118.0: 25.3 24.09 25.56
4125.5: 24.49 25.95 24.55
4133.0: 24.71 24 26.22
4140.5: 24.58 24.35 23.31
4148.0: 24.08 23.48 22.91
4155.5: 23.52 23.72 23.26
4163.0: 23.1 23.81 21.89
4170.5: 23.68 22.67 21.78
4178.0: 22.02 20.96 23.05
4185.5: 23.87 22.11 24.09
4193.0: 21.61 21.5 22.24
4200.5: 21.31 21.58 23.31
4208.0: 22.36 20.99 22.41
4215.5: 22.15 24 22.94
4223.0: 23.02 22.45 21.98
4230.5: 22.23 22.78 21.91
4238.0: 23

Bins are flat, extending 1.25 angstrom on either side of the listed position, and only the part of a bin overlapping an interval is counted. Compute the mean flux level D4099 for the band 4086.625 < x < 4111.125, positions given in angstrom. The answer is 26.1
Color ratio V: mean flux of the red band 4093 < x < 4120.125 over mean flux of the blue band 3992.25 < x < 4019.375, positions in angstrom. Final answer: 1.04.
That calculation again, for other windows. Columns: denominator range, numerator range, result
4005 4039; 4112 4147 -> 1.01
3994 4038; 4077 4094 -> 1.05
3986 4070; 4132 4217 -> 0.93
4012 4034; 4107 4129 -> 1.03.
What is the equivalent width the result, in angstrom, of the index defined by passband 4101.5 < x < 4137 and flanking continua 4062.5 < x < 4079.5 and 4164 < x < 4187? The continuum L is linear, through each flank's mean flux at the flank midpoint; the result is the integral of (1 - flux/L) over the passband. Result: -2.0 angstrom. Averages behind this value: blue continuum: 24.9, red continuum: 22.6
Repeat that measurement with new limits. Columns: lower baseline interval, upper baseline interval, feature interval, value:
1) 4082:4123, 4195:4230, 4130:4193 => 1.36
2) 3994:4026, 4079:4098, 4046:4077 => 0.47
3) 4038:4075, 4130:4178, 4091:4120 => -1.64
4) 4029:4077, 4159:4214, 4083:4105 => -1.77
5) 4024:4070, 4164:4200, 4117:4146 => -1.81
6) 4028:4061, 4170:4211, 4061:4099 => -1.89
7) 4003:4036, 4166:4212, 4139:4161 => -0.91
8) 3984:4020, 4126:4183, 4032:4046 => 0.08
